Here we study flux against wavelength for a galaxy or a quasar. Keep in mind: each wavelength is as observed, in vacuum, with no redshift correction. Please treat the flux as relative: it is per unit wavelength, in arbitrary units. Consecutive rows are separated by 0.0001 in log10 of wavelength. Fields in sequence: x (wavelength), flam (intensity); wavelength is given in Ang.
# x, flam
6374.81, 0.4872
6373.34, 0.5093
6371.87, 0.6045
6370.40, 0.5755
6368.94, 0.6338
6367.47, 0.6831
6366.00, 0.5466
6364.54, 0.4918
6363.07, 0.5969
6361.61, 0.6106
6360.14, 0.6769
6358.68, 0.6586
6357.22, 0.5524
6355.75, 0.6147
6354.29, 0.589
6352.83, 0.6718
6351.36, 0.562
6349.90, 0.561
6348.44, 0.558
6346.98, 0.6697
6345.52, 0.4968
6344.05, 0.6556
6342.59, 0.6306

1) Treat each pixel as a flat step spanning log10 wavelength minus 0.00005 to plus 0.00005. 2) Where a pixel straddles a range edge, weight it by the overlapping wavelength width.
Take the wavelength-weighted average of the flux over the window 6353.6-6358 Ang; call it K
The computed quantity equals 0.586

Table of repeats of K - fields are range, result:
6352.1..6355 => 0.631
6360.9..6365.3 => 0.567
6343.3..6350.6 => 0.588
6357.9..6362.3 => 0.648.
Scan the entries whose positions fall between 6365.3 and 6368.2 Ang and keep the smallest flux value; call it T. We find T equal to 0.5466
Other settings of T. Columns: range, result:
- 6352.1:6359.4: 0.5524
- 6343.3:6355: 0.4968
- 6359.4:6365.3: 0.4918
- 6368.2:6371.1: 0.5755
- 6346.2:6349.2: 0.558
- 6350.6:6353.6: 0.562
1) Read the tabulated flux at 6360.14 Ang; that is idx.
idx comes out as 0.6769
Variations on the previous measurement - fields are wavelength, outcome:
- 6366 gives 0.5466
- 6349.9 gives 0.561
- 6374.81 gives 0.4872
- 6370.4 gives 0.5755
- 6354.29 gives 0.589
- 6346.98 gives 0.6697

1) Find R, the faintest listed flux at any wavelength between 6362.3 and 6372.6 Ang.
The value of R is 0.4918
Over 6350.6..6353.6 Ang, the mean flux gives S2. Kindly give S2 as 0.616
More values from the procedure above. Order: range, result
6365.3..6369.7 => 0.621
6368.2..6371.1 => 0.606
